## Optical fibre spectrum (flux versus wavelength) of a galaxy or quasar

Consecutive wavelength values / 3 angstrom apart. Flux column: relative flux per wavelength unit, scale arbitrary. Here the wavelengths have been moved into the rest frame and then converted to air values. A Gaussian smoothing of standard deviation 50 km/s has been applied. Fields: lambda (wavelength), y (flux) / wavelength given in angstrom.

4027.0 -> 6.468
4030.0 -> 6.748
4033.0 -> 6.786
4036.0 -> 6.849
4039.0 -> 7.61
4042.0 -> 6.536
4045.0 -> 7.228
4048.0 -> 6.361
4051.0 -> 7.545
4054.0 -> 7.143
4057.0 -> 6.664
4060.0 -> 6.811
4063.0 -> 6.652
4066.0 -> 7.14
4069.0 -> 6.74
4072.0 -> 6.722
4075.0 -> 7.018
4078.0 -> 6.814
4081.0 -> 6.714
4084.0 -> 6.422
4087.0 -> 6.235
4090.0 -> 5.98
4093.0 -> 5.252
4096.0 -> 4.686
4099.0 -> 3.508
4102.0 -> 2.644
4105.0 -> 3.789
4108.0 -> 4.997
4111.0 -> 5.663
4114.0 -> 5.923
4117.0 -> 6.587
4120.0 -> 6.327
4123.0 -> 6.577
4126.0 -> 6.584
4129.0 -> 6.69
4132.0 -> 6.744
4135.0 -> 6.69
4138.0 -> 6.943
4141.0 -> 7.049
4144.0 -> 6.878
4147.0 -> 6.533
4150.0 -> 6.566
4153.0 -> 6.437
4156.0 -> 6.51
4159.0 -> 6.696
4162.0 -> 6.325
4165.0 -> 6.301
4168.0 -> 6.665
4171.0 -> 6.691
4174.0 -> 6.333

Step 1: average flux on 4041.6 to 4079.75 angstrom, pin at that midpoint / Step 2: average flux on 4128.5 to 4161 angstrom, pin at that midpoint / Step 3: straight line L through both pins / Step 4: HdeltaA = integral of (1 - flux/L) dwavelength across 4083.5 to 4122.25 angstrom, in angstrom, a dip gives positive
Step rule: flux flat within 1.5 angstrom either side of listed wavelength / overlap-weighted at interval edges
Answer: 8.9 angstrom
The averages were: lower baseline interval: 6.88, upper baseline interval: 6.7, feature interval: 5.23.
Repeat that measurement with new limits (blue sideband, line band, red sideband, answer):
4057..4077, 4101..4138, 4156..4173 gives 4.5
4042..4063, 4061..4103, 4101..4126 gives 2.0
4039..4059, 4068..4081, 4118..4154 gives 0.1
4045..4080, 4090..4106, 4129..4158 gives 6.2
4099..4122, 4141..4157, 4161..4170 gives -1.6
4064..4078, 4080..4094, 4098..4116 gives -0.7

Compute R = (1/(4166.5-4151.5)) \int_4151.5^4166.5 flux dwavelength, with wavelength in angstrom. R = 6.45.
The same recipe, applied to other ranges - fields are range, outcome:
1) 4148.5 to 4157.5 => 6.5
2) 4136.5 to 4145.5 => 6.96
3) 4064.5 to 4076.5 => 6.91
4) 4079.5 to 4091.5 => 6.34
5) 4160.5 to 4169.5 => 6.43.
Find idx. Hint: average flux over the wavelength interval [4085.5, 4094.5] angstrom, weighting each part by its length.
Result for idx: 5.82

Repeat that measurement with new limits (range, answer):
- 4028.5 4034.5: 6.77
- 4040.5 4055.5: 6.96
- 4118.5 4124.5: 6.45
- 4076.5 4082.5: 6.76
